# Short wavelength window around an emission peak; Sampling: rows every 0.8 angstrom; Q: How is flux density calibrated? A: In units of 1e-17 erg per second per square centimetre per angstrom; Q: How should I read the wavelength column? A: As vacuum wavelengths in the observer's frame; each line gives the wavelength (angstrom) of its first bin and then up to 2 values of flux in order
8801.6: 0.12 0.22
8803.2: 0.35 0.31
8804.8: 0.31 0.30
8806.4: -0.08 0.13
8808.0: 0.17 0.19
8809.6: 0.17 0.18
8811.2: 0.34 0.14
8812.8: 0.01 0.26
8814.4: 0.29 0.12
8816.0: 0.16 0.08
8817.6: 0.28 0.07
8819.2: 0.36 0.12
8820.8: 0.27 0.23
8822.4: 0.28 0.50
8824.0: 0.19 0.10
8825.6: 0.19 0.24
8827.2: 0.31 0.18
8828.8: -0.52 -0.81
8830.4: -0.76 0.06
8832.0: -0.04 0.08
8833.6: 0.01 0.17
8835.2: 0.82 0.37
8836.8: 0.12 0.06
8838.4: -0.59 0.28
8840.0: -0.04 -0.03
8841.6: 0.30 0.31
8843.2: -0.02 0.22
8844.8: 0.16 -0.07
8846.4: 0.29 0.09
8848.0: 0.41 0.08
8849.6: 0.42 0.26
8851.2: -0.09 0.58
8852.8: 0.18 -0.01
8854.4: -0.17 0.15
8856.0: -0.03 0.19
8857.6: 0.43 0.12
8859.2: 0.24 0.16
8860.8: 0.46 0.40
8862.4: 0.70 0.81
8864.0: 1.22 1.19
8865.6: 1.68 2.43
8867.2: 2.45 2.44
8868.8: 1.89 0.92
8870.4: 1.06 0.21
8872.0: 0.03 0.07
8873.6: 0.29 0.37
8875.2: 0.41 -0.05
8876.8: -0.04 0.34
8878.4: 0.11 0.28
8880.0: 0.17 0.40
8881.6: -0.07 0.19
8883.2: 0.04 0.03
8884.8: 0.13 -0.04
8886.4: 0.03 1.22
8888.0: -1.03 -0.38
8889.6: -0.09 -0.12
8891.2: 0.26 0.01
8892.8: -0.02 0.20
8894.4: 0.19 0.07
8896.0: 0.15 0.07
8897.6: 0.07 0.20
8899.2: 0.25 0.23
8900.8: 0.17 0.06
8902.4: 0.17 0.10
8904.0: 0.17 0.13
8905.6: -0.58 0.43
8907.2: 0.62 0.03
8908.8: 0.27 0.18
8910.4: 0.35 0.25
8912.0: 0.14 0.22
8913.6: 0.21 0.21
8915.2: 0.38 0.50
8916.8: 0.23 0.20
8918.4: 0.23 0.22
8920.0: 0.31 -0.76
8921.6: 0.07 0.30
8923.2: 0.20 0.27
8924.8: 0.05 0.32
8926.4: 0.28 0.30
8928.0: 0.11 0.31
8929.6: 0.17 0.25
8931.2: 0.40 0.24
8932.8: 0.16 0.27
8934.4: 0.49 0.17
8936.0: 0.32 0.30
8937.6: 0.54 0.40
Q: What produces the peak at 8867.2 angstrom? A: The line H-beta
